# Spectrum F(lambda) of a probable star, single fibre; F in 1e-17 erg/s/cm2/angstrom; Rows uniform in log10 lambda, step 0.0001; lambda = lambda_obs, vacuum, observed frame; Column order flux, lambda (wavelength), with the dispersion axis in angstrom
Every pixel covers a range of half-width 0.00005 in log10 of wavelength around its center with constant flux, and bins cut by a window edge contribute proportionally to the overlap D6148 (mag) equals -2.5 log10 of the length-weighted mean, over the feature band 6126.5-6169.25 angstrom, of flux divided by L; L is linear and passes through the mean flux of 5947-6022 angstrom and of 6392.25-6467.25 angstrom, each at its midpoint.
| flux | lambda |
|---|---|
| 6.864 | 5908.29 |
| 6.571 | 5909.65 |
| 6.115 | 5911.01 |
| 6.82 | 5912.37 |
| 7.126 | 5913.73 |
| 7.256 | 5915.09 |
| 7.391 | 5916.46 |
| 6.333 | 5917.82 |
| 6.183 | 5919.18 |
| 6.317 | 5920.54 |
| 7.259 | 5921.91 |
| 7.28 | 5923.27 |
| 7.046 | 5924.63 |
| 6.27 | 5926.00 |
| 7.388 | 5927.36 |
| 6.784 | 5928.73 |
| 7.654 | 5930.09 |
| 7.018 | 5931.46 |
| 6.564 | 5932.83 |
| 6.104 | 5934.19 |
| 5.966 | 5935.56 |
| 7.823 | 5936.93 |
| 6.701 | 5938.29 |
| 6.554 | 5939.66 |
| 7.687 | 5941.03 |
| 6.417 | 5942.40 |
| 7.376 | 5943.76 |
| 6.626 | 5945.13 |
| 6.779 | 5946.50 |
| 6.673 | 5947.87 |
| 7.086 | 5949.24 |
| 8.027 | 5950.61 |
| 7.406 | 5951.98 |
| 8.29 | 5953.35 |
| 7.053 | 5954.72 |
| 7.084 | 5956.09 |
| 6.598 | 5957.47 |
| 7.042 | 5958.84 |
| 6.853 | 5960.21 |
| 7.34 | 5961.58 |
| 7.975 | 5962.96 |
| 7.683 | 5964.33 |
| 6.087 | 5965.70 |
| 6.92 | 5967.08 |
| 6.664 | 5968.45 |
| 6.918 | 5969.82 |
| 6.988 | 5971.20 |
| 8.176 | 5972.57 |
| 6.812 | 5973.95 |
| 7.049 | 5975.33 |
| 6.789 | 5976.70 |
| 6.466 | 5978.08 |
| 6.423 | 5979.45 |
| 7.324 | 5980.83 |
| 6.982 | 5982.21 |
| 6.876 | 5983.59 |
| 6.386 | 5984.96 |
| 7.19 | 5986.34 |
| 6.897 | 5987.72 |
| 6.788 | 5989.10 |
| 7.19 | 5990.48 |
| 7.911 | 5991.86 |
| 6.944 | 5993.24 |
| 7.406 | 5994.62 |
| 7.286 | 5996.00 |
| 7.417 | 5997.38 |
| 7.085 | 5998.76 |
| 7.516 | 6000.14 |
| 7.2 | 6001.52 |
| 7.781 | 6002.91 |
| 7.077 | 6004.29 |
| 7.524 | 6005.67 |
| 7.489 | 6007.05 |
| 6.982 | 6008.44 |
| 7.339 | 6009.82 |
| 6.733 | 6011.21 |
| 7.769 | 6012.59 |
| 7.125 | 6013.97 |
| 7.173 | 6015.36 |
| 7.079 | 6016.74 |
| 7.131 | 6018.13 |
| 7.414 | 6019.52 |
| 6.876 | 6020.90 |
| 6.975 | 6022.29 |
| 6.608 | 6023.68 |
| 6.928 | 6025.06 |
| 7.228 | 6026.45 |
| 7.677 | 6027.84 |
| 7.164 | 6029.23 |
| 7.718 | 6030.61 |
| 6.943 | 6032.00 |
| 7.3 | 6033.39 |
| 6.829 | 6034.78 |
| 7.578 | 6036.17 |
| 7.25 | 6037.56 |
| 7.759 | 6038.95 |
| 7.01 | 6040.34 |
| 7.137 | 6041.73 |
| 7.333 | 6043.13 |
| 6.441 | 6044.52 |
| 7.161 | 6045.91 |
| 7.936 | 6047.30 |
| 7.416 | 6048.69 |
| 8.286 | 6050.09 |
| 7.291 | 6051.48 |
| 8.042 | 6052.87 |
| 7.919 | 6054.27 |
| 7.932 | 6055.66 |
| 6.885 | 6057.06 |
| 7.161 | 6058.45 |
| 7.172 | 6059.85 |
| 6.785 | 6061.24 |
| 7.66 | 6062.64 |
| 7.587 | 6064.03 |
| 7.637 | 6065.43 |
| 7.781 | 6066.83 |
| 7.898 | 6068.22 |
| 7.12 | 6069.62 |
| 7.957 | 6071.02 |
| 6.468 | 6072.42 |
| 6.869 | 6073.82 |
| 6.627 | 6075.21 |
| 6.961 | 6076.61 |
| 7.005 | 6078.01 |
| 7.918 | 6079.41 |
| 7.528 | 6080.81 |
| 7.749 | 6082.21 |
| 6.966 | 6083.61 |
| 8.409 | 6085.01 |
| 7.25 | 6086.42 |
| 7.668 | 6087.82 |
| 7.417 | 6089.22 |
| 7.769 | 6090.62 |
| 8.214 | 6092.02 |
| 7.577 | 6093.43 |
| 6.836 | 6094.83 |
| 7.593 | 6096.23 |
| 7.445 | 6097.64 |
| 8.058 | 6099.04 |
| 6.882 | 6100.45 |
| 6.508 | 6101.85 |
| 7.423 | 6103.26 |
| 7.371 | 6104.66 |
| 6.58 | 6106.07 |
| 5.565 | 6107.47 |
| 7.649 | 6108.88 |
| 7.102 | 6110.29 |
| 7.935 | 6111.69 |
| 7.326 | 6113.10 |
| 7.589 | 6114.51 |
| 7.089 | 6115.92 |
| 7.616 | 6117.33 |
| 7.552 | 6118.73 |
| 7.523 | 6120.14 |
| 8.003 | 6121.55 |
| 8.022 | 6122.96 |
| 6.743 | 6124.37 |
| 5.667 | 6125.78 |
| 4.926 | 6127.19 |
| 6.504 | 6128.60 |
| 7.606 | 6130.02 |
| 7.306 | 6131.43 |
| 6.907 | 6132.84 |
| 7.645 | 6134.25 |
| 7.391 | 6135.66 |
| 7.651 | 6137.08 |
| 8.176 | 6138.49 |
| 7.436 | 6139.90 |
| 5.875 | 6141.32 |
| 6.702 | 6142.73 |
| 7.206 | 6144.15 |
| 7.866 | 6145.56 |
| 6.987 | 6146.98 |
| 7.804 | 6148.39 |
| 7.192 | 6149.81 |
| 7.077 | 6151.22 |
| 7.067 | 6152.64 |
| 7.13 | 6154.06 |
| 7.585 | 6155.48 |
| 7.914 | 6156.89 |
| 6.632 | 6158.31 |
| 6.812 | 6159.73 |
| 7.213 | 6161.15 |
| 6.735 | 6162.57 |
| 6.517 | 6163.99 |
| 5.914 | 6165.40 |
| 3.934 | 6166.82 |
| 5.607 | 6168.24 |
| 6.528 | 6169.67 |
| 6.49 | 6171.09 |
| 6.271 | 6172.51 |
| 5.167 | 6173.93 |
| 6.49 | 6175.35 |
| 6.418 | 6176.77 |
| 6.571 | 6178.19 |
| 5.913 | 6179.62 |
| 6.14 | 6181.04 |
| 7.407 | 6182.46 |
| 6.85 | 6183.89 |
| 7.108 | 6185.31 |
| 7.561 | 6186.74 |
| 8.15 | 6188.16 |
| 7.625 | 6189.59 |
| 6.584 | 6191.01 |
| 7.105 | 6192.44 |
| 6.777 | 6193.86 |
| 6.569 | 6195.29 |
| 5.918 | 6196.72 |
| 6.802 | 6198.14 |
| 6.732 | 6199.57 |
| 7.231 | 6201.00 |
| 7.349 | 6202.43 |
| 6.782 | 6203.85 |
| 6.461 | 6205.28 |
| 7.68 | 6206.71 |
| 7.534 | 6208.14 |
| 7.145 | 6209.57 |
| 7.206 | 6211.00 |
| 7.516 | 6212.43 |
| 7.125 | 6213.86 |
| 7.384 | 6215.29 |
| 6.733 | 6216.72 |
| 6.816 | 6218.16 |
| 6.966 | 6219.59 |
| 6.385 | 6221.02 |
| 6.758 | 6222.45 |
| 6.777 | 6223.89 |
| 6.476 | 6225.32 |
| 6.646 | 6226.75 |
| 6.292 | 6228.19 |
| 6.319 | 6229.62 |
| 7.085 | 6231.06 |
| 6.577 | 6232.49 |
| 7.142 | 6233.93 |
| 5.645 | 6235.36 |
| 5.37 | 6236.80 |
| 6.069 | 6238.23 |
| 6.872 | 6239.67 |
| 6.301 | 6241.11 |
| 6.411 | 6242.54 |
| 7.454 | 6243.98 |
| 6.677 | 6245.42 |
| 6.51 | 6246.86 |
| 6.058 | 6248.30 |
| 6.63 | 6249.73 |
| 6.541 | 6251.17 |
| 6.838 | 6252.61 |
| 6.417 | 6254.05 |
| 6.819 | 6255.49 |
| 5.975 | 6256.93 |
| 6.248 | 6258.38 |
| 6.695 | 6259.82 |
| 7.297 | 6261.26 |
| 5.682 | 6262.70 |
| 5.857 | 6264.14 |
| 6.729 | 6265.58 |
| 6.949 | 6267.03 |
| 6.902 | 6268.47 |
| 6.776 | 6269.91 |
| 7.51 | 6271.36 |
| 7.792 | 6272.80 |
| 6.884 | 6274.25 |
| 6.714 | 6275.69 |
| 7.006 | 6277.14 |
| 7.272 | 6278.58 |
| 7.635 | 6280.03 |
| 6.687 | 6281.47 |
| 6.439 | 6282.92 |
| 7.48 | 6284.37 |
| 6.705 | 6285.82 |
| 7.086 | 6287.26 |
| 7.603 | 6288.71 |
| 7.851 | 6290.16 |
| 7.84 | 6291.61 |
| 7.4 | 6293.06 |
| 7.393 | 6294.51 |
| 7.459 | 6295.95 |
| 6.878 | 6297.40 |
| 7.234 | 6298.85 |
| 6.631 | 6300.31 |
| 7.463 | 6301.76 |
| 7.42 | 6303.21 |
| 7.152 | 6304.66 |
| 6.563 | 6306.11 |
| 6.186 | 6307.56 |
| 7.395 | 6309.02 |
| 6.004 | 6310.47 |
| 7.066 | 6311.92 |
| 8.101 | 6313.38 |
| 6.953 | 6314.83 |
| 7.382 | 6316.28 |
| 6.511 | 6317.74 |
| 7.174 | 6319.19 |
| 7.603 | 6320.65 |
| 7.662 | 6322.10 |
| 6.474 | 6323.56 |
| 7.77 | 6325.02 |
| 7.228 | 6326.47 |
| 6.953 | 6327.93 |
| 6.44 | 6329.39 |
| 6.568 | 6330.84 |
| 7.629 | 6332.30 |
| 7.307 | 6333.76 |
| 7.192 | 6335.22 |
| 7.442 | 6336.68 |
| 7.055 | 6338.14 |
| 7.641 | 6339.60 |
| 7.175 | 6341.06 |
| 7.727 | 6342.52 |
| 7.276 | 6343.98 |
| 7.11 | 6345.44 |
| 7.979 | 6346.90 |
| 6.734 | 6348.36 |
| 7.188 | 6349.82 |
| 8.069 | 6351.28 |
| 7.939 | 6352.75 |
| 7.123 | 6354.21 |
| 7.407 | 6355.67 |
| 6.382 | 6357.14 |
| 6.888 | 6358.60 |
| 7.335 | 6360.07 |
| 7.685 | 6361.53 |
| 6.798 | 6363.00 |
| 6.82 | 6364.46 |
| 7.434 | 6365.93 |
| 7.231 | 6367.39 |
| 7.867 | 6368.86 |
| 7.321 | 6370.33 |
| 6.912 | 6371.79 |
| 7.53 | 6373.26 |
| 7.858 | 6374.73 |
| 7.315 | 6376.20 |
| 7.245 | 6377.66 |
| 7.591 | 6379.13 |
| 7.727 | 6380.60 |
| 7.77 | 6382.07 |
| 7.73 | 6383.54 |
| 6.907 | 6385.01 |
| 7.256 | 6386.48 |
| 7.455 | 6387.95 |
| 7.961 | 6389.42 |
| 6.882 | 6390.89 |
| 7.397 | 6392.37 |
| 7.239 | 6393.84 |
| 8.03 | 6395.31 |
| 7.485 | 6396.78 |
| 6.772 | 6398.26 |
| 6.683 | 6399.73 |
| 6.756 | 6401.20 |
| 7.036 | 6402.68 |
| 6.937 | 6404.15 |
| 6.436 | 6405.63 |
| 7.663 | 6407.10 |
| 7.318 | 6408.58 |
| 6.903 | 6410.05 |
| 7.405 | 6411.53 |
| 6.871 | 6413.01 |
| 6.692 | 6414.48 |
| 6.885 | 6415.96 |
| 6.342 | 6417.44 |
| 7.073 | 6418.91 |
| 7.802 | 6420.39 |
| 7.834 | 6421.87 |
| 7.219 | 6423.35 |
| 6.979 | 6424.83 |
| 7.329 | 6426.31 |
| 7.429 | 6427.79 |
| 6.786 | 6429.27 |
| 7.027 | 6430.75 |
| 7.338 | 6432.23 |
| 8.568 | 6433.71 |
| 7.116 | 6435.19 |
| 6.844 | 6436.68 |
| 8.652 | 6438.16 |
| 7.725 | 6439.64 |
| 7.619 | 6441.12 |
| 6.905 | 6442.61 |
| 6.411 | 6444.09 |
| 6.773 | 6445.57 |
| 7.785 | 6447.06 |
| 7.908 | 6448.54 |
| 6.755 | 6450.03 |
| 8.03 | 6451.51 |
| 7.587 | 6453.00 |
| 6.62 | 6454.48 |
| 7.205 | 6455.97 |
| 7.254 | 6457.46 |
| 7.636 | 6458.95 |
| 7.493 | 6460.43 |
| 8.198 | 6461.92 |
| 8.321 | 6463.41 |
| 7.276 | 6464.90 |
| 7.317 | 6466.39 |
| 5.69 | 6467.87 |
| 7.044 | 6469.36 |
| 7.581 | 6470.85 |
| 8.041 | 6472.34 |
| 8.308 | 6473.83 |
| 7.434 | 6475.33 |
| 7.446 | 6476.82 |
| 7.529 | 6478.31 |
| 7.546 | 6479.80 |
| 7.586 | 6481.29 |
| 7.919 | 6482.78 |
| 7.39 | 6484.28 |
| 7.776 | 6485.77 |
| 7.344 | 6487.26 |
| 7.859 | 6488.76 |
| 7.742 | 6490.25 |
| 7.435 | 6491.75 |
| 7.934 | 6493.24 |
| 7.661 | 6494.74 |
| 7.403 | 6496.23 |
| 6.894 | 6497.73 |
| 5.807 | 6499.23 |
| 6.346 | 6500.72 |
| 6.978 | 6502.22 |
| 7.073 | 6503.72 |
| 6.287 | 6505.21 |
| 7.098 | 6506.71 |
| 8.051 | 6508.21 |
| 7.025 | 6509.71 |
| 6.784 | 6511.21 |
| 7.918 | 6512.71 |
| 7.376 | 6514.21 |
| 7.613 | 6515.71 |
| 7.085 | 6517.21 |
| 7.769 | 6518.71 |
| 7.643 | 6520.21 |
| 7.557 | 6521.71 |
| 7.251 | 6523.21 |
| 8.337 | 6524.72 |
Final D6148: 0.05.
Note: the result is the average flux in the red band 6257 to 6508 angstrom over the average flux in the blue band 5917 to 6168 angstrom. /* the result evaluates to 1.01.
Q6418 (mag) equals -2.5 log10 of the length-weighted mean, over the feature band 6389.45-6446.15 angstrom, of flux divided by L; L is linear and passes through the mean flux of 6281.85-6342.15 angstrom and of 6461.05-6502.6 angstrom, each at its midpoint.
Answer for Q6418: 0.02 mag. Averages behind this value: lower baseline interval 7.16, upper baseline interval 7.42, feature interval 7.2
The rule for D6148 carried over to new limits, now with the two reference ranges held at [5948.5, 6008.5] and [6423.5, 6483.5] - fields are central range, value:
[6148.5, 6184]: 0.111 mag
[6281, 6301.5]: 0.020 mag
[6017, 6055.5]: -0.018 mag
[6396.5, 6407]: 0.076 mag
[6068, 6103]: -0.024 mag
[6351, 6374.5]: 0.012 mag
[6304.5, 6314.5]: 0.066 mag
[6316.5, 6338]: 0.032 mag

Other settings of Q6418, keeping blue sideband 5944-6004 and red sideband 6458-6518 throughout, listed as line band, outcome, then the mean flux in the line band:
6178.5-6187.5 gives 0.06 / 6.82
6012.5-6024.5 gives 0.01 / 7.09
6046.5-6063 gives -0.06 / 7.53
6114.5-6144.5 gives 0.01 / 7.13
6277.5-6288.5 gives 0.03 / 7.07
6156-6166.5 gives 0.07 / 6.73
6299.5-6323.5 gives 0.03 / 7.06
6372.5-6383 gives -0.04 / 7.58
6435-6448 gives 0.00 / 7.33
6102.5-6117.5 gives 0.00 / 7.18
